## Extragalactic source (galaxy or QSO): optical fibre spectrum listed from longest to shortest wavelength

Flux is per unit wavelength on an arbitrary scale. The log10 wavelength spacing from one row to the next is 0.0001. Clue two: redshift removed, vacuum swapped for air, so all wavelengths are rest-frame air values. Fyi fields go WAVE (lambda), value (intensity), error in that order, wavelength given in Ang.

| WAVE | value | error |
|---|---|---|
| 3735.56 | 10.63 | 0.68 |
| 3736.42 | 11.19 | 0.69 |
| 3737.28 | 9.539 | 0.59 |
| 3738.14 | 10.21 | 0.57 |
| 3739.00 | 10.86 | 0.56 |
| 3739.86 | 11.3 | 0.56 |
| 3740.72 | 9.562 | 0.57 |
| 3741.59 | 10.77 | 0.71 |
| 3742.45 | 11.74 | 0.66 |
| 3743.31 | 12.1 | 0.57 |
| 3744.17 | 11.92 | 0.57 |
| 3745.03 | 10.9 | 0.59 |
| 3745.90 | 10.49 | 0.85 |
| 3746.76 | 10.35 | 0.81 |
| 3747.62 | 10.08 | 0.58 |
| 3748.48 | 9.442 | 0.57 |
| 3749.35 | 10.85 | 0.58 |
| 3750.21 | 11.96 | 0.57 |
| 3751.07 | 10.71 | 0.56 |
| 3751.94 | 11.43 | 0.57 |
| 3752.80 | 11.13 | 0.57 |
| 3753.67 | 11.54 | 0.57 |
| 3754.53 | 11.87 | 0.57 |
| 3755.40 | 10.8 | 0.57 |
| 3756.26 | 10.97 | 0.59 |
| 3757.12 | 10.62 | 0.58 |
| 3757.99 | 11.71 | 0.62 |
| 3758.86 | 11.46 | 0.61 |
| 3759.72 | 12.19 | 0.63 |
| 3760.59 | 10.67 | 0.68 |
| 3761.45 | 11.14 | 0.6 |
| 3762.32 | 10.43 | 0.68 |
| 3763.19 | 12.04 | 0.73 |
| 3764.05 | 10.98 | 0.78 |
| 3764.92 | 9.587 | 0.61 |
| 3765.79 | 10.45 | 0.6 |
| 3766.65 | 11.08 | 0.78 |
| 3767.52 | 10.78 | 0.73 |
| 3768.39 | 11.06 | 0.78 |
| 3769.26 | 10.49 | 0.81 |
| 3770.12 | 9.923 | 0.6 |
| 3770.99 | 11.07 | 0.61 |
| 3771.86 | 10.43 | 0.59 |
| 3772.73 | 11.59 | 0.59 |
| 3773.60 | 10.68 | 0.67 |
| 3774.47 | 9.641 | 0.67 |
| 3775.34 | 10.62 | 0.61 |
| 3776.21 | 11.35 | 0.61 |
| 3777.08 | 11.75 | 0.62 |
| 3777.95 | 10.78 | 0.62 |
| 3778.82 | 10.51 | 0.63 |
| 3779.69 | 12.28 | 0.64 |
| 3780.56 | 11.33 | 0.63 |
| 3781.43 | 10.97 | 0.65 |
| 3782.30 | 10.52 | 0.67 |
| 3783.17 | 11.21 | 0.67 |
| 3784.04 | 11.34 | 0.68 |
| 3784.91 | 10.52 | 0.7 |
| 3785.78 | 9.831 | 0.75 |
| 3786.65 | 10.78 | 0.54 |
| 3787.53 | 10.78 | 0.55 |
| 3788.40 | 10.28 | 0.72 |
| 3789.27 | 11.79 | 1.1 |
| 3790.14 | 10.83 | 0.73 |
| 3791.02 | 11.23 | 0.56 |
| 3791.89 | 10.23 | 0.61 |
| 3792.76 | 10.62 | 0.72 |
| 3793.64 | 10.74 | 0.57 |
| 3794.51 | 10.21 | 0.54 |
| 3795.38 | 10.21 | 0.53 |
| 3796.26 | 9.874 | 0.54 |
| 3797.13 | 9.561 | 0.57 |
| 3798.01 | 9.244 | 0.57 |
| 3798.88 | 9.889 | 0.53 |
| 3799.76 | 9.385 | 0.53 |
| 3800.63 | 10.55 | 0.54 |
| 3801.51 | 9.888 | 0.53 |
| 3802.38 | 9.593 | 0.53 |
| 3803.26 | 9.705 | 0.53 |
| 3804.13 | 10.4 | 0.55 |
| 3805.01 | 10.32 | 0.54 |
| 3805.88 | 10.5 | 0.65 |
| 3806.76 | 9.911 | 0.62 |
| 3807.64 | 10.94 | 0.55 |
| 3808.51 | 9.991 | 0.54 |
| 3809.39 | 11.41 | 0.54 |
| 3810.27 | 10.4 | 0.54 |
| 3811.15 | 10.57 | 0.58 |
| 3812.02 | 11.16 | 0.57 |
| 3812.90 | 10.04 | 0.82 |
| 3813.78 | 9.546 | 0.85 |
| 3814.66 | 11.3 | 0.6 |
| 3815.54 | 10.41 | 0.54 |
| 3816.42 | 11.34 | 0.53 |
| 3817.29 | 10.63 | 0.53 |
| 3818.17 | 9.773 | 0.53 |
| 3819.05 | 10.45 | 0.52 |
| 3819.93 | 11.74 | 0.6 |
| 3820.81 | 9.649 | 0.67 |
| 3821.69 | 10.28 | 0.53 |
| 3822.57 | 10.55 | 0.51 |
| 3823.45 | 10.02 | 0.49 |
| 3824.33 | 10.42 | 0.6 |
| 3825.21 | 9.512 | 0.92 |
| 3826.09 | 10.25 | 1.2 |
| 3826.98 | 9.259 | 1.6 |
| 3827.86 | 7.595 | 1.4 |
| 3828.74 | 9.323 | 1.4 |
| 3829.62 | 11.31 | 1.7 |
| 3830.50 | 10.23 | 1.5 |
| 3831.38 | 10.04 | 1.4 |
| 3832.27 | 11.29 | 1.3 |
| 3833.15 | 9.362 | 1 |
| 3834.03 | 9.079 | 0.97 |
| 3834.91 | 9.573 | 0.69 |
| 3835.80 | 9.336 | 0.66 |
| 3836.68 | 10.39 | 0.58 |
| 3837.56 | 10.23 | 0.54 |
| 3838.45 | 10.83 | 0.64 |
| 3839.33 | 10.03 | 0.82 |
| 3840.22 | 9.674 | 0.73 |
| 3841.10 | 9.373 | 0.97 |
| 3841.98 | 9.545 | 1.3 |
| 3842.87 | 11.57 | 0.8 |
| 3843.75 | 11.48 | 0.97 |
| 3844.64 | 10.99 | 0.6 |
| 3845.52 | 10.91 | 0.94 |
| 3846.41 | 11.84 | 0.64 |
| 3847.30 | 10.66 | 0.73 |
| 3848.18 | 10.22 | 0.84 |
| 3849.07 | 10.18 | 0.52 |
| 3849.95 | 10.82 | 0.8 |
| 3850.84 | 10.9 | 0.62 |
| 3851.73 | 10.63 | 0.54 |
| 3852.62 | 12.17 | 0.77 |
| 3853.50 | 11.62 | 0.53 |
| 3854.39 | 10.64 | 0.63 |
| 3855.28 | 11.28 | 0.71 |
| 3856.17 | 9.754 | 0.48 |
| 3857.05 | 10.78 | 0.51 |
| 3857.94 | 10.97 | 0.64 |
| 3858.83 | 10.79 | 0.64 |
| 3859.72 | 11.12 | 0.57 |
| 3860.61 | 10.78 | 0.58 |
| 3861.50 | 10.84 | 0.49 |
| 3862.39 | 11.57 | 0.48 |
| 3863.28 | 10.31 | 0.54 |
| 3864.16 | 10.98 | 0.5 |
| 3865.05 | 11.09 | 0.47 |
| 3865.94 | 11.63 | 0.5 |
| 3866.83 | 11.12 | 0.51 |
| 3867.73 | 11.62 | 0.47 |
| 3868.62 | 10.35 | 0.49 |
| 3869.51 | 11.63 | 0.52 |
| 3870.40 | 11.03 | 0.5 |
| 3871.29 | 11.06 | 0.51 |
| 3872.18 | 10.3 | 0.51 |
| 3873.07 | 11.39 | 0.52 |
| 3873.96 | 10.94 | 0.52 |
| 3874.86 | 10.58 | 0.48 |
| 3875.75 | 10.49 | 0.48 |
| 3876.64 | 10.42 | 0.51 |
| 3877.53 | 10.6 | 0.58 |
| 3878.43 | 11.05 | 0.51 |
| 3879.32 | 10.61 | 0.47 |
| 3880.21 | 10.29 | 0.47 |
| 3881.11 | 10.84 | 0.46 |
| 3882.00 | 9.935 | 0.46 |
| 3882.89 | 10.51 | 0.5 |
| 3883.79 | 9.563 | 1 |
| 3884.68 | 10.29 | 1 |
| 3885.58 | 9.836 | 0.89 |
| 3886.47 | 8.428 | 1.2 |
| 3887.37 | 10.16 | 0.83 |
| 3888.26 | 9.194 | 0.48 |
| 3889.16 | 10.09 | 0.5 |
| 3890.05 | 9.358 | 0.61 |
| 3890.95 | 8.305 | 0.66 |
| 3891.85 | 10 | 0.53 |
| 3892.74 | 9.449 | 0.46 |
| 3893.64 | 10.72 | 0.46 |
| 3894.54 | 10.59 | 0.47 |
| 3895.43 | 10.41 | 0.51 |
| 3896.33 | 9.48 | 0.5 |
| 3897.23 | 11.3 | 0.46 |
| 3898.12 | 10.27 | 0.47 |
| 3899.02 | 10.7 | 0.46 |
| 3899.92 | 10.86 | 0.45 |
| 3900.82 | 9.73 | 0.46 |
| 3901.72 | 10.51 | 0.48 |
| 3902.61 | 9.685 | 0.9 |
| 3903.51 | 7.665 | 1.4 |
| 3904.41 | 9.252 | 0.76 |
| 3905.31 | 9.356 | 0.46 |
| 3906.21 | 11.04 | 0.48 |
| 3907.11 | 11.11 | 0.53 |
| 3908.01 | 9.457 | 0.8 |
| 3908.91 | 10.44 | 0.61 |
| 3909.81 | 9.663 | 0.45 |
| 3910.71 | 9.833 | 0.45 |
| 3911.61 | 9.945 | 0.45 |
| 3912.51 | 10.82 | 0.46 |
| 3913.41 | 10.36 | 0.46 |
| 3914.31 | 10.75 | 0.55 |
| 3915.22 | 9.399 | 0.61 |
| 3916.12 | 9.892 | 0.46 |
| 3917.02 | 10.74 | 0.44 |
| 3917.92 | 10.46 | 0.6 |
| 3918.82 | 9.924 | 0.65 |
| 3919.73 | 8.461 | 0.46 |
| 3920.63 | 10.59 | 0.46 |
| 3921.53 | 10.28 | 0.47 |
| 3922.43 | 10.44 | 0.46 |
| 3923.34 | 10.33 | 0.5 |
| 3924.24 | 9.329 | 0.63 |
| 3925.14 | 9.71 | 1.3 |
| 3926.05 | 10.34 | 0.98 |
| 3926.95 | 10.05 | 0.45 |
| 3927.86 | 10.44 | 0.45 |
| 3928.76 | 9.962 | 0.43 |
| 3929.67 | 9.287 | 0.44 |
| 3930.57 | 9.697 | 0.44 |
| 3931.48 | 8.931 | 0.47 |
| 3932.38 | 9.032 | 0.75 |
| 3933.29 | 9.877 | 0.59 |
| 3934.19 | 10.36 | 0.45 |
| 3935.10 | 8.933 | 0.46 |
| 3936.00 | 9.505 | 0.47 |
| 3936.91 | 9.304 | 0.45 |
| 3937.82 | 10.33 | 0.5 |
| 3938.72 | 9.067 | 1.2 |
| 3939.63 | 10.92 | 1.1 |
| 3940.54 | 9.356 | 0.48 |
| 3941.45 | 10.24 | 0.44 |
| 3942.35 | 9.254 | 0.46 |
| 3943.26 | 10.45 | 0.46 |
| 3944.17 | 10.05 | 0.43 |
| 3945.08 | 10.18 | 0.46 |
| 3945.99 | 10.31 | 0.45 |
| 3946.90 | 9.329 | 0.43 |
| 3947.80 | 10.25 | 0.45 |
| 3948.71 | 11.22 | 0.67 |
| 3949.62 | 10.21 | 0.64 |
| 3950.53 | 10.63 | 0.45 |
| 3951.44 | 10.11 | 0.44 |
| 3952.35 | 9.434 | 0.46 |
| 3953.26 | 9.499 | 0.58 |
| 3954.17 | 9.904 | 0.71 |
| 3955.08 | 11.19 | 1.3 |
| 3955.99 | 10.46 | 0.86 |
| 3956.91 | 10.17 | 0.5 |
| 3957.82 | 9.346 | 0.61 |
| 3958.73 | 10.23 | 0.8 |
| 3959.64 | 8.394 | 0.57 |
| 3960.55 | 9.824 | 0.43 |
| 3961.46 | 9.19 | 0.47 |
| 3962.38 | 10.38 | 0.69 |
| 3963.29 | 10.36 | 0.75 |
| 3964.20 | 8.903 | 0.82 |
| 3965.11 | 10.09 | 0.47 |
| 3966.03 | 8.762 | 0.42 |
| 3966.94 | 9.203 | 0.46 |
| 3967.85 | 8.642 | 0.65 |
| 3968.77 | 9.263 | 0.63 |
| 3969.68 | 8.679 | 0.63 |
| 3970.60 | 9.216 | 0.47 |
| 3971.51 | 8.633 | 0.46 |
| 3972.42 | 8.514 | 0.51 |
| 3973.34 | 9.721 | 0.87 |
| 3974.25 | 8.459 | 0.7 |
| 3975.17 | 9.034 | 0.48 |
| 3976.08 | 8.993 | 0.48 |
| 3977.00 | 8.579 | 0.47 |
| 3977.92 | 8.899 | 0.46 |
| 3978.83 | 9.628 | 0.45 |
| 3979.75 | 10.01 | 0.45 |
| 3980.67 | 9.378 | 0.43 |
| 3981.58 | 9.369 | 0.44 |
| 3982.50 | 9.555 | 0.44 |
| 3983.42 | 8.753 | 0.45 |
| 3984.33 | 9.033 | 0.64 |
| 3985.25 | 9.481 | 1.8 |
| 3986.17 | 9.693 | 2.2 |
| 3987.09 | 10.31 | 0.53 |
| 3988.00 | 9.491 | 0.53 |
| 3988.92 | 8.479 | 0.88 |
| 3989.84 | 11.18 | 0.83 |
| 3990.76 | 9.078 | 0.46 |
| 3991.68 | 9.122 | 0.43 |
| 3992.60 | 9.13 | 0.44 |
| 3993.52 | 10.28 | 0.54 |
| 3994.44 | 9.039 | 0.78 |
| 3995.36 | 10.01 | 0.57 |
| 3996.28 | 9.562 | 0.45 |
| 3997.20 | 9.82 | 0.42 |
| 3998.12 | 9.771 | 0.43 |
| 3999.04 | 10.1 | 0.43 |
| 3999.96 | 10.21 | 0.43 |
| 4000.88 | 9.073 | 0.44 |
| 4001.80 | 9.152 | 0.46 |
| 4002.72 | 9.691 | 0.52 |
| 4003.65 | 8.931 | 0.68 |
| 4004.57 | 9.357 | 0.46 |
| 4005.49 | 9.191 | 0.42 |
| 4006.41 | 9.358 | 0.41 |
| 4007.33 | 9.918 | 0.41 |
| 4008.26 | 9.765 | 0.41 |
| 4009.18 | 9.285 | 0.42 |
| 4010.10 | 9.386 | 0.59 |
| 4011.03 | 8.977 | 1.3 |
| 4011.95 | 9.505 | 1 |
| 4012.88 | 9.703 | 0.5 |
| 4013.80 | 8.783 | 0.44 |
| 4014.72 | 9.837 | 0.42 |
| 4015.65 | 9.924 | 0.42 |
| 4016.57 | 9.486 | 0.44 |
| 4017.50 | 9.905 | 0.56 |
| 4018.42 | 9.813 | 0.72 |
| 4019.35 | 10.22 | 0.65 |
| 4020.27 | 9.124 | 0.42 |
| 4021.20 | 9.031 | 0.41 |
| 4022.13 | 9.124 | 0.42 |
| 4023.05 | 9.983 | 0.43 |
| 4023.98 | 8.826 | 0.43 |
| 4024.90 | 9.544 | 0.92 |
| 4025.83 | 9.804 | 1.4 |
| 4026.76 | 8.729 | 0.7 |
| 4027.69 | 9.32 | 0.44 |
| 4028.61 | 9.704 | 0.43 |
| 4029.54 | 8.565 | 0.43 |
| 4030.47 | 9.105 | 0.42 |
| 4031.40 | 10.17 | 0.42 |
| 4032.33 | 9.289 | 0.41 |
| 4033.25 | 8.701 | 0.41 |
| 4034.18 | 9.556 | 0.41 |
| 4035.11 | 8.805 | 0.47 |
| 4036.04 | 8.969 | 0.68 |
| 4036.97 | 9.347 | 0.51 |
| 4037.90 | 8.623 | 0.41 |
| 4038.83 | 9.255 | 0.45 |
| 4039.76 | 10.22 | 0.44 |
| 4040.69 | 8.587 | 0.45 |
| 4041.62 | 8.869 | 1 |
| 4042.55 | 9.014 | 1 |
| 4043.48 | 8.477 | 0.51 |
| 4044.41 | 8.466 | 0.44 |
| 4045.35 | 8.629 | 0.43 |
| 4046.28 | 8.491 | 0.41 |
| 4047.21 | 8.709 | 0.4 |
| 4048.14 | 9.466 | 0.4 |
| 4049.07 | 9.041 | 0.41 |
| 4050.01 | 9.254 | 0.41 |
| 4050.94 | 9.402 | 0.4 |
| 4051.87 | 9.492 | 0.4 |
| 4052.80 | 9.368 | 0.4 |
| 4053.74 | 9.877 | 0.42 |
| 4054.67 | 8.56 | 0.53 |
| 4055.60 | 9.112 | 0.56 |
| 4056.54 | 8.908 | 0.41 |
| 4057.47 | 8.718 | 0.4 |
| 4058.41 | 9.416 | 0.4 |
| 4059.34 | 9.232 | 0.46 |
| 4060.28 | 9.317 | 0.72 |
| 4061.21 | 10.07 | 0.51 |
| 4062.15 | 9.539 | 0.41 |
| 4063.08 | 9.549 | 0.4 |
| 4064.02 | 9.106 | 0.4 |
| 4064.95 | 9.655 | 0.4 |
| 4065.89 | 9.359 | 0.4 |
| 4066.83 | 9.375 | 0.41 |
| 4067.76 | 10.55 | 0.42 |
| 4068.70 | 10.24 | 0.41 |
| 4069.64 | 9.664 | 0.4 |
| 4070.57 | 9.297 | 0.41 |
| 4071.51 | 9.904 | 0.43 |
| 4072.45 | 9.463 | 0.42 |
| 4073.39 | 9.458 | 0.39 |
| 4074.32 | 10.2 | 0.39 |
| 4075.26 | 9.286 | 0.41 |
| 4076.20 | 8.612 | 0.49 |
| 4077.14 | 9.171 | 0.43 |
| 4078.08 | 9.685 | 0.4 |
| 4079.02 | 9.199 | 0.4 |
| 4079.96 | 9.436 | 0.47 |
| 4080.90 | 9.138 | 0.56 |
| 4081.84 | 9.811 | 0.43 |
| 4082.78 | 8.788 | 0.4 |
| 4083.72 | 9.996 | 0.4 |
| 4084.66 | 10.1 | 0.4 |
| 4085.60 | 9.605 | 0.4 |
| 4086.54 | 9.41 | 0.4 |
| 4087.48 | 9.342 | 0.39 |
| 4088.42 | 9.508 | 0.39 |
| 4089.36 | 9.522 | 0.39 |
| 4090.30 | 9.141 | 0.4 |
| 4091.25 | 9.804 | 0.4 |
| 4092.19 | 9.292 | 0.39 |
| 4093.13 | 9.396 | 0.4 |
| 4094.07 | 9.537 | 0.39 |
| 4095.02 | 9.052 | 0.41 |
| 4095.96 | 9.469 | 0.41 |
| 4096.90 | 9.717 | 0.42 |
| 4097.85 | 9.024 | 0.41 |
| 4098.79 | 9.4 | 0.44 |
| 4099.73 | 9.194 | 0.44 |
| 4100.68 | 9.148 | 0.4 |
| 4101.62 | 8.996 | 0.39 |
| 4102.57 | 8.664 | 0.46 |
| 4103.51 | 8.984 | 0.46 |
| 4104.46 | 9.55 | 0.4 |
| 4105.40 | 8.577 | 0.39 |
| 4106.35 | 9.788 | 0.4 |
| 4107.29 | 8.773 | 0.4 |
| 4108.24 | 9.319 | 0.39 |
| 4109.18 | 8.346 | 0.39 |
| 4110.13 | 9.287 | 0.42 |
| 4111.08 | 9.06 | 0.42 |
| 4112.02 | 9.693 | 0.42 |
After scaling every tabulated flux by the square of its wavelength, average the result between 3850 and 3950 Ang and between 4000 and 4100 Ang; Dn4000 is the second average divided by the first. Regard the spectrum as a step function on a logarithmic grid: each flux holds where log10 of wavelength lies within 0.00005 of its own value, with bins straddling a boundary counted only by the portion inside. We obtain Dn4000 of 0.98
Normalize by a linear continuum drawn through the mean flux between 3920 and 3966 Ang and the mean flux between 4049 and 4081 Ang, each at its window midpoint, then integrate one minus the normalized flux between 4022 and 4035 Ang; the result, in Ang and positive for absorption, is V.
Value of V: 0.4 Ang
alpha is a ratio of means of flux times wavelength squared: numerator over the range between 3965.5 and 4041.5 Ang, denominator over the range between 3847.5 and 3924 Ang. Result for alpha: 0.96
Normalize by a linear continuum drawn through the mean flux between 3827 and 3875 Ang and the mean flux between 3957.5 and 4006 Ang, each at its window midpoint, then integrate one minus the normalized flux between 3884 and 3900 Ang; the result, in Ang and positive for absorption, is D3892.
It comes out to 0.44 Ang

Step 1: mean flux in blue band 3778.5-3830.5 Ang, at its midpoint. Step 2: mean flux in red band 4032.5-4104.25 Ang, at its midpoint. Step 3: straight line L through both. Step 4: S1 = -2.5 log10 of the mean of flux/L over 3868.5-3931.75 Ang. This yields -0.01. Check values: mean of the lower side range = 10.4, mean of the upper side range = 9.3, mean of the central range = 10.1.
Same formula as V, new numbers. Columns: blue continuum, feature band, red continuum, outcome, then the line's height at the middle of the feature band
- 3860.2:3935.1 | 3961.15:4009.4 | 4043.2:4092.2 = 1.9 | 9.77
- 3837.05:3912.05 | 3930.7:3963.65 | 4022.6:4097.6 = 0.4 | 10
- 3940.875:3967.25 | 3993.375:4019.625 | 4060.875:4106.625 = 0.4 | 9.72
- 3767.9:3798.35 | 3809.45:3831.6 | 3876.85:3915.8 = 0.5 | 10.5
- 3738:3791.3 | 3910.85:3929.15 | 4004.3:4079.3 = -0.1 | 10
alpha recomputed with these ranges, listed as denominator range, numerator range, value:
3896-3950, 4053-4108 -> 1.02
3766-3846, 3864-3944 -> 1.02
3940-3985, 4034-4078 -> 1.01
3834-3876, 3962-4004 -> 0.93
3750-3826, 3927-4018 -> 0.99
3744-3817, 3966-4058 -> 0.98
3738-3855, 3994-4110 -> 1.01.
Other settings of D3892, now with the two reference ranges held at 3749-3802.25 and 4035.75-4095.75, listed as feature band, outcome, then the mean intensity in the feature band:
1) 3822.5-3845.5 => 1.0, 10.1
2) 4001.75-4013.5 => 0.3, 9.4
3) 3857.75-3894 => -0.7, 10.5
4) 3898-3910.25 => 0.2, 9.97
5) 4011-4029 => 0.2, 9.48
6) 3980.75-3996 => 0.3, 9.5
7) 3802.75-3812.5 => 0.1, 10.5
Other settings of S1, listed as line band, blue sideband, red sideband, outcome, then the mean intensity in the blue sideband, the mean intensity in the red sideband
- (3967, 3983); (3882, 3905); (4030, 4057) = 0.04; 9.85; 9.09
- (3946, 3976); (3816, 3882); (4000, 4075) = 0.03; 10.6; 9.34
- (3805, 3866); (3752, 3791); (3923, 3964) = 0.01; 11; 9.89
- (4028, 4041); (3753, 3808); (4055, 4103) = 0.05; 10.7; 9.42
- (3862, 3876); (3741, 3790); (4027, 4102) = -0.06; 11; 9.32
